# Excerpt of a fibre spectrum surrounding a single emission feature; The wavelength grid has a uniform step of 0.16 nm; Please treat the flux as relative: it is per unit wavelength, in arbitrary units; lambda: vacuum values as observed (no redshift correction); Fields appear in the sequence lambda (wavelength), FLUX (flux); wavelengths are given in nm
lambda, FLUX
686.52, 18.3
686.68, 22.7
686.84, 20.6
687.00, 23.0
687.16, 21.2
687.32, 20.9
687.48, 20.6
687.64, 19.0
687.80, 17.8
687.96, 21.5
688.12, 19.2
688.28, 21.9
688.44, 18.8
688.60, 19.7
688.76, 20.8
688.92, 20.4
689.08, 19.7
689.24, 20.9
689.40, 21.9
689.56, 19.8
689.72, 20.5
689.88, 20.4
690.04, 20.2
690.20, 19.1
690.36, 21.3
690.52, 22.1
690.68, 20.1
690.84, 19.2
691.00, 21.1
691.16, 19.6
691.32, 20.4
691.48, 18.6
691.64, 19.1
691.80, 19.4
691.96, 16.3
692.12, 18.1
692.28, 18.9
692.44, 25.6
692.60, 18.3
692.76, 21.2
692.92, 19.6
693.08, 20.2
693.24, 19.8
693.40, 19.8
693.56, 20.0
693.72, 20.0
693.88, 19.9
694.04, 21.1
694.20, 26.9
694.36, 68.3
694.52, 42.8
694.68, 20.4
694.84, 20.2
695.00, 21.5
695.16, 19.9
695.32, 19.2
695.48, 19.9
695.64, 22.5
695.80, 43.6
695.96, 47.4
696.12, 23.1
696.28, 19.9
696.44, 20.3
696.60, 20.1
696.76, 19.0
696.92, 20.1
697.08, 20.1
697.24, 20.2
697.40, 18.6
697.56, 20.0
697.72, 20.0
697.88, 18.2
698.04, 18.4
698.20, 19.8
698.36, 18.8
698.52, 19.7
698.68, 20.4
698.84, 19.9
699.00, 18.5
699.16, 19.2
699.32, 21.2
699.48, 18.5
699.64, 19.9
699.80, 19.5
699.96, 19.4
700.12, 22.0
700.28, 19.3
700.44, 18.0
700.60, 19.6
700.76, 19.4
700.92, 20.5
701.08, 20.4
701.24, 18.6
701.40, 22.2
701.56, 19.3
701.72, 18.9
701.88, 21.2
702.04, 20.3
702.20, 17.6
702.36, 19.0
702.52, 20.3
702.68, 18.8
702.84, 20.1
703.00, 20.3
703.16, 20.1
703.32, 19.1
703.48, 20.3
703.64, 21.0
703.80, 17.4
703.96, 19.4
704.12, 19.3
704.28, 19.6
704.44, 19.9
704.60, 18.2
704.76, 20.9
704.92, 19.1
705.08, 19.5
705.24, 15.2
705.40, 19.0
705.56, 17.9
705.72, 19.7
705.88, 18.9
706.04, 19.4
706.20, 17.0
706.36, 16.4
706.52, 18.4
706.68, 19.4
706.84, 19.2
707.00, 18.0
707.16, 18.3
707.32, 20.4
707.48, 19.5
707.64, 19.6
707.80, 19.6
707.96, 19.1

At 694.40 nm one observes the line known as [S II]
